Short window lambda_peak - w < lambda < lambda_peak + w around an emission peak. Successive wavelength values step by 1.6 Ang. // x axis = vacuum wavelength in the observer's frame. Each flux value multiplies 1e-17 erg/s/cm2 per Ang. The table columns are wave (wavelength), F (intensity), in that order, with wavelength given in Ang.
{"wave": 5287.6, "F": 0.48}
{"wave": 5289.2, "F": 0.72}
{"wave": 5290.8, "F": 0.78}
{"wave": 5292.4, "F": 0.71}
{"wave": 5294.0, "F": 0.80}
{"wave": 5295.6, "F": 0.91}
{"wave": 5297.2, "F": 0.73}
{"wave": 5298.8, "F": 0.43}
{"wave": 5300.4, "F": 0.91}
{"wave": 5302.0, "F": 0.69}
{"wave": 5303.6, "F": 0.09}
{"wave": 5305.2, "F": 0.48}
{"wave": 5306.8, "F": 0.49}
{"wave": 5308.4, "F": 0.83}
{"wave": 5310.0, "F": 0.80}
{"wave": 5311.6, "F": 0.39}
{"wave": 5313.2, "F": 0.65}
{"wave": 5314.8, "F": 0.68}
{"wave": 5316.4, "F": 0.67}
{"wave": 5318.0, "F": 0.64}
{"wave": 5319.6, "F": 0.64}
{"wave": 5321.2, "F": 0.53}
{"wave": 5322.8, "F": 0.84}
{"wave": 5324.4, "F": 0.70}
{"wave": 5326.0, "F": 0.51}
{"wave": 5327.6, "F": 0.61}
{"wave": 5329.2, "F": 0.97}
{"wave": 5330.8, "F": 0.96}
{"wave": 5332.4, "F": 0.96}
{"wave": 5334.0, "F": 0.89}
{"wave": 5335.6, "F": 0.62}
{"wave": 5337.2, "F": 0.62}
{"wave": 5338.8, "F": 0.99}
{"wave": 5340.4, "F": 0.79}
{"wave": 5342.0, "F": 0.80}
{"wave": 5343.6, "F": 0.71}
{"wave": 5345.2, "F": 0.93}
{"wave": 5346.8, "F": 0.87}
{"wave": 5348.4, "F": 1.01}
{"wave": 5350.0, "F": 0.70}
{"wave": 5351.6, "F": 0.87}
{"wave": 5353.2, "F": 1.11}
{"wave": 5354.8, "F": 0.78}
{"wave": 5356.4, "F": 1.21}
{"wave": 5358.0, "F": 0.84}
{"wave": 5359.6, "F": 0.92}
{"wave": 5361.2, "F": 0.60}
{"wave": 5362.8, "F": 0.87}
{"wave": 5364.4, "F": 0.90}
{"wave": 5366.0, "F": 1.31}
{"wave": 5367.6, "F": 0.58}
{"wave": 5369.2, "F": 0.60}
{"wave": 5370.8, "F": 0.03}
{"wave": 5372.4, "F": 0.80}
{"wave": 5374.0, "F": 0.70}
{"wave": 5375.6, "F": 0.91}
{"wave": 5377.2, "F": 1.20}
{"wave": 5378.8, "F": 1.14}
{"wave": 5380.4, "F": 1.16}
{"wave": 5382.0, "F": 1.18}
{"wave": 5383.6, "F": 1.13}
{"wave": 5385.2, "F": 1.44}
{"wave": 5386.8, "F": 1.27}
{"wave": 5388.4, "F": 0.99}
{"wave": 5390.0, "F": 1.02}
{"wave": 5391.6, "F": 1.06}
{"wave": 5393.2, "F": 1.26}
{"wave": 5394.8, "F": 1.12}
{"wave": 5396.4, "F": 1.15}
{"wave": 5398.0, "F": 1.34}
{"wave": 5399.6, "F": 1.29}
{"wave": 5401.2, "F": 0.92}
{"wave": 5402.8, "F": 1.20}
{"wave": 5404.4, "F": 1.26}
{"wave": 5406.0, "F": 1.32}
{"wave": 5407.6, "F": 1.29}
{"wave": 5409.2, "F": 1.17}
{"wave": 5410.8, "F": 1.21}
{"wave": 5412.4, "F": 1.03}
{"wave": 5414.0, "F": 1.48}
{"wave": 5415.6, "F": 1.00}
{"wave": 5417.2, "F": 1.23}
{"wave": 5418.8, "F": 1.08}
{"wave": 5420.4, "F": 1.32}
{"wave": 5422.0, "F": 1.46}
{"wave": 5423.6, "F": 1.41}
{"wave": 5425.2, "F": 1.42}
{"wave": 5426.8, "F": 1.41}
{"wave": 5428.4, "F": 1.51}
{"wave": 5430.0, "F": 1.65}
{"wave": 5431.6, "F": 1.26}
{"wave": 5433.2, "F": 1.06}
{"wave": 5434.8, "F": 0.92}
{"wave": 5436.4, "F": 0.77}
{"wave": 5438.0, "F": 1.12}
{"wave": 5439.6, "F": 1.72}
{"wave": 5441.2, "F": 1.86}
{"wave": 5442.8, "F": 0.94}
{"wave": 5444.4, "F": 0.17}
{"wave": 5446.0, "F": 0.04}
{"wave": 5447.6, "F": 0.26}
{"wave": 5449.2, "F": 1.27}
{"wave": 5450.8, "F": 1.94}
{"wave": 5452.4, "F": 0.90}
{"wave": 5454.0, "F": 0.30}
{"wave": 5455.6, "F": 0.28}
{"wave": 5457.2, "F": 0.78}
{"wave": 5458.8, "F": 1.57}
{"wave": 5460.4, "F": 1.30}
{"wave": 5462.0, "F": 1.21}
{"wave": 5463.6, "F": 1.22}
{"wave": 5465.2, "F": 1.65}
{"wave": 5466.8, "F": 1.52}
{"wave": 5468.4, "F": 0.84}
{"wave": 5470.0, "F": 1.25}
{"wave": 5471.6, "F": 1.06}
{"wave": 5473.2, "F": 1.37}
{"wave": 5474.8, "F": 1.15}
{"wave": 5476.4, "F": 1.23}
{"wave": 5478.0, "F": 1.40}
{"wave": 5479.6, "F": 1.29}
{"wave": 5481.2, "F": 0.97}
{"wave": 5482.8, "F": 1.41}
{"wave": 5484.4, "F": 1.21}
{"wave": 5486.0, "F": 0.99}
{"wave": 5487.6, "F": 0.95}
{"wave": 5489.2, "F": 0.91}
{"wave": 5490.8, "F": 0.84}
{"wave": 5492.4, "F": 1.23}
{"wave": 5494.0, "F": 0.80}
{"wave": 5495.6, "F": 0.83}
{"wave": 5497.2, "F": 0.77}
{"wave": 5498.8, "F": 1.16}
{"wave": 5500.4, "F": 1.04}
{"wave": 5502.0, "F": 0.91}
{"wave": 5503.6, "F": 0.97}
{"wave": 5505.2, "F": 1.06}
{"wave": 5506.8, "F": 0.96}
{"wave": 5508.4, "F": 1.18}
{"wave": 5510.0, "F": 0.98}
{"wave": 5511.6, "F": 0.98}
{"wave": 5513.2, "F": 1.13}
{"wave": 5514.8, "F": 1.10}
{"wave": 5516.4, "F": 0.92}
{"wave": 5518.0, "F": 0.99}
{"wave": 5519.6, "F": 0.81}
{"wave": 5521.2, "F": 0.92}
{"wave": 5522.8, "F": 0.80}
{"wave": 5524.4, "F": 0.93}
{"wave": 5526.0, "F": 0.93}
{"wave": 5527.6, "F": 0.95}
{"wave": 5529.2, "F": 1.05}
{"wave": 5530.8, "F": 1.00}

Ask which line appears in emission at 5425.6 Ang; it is C IV 1549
